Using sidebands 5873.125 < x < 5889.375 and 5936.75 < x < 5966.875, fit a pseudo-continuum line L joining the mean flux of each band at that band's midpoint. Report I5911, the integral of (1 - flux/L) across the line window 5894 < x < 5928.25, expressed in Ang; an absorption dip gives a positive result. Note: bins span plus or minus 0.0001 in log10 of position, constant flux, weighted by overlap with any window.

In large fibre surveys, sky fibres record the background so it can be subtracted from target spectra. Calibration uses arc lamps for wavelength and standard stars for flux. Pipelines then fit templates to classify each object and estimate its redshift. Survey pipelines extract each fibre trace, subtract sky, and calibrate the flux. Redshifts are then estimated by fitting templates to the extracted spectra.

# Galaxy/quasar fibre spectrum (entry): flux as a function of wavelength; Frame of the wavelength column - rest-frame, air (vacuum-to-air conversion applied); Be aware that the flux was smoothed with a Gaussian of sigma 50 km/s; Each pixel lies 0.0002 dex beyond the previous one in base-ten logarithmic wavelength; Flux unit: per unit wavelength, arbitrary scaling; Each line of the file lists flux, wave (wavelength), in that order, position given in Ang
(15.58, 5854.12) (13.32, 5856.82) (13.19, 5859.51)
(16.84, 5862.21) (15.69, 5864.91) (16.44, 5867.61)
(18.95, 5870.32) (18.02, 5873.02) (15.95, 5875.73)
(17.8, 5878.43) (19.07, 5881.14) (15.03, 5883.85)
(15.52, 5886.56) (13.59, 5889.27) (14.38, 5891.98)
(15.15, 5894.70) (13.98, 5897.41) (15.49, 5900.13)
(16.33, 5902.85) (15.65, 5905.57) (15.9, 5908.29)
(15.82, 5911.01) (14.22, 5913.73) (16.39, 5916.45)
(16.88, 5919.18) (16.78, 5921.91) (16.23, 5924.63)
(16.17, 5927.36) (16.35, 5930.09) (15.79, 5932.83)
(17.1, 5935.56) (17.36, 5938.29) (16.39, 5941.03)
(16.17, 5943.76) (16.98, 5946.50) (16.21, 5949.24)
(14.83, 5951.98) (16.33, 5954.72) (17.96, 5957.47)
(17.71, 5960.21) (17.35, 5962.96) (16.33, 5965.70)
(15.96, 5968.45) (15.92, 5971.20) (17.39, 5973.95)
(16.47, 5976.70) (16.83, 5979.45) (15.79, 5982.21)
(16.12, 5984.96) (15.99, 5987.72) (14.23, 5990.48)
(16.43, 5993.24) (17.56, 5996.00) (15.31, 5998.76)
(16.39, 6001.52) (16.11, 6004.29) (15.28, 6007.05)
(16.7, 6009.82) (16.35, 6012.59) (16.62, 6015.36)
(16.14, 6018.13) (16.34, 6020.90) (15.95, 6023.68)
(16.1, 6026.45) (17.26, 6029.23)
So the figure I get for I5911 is 1.7 Ang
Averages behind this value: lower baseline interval 16.5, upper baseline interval 16.7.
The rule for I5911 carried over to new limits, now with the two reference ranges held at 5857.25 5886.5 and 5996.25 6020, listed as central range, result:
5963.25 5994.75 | 0.2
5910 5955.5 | 0.4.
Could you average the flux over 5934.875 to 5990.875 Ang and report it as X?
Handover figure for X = 16.5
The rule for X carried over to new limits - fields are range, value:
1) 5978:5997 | 16.1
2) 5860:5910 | 16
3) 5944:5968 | 16.7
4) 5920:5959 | 16.5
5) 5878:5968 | 16.1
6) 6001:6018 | 16.2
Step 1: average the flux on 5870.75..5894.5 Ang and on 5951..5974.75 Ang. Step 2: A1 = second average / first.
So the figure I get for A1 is 1.0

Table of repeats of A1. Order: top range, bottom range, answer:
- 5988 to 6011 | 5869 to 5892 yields 0.96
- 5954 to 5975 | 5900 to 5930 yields 1.05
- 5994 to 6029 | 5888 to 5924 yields 1.05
